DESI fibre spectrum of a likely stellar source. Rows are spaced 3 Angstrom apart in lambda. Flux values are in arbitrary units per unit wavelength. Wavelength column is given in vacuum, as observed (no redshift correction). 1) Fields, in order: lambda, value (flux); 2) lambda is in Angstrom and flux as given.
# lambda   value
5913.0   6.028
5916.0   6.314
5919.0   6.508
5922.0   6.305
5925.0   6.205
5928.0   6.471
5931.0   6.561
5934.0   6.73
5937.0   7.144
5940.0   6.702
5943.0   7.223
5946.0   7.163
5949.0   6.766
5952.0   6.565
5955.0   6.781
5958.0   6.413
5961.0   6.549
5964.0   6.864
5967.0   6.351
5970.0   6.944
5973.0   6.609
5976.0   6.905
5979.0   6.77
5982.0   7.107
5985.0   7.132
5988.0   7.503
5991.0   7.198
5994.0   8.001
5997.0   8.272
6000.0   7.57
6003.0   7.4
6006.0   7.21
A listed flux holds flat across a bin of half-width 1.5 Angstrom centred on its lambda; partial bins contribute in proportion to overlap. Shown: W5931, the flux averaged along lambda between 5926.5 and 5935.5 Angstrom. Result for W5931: 6.59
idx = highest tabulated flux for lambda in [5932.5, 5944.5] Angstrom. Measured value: 7.223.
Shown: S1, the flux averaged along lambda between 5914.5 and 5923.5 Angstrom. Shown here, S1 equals 6.38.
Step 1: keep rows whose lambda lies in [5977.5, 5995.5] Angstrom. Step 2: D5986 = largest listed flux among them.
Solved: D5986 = 8.001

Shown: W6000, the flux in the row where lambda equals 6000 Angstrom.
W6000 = 7.57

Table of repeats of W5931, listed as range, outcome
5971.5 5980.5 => 6.76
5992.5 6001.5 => 7.95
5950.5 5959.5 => 6.59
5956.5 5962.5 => 6.48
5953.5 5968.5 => 6.59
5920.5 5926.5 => 6.25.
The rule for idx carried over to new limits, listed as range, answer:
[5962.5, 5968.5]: 6.864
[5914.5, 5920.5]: 6.508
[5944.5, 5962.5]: 7.163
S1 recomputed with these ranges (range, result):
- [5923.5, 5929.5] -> 6.34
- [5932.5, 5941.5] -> 6.86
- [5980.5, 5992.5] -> 7.23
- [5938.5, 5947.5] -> 7.03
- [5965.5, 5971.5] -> 6.65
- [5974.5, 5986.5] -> 6.98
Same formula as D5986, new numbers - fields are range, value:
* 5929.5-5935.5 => 6.73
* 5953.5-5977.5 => 6.944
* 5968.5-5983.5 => 7.107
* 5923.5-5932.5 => 6.561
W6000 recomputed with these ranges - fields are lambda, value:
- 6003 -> 7.4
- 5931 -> 6.561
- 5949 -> 6.766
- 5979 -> 6.77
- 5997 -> 8.272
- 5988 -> 7.503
